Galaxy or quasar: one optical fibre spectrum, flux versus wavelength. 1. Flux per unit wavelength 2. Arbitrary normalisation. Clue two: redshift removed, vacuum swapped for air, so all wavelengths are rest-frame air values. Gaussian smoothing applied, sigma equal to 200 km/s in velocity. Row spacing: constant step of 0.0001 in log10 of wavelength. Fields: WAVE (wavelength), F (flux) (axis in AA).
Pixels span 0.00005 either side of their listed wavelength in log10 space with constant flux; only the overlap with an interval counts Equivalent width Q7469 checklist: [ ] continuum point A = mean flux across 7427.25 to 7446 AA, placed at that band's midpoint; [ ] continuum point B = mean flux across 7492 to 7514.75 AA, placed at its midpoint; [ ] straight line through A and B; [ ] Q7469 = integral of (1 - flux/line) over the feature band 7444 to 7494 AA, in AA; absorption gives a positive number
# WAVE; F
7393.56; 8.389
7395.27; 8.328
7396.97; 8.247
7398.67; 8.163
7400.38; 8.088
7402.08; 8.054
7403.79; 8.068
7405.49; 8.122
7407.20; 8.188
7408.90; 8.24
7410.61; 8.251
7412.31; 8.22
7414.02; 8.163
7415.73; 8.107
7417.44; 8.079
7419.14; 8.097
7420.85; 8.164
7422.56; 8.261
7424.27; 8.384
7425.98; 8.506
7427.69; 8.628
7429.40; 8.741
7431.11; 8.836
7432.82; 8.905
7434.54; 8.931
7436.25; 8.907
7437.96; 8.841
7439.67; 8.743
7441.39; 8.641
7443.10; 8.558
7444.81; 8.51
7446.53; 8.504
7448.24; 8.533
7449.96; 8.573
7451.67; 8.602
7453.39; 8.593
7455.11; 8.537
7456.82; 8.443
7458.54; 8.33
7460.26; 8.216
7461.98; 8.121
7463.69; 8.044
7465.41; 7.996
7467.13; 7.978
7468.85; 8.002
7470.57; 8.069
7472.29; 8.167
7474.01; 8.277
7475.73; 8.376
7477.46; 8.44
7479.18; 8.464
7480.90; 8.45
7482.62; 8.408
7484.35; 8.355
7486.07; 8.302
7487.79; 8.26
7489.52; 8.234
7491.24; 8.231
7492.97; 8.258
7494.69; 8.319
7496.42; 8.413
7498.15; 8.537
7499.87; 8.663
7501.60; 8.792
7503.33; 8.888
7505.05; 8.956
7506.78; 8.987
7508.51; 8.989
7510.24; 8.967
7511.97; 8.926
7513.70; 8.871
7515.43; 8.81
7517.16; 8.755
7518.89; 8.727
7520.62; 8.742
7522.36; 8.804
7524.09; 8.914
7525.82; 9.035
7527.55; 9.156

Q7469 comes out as 2.4 AA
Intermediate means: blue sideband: 8.75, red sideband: 8.73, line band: 8.32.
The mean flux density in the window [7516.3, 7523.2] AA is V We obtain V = 8.75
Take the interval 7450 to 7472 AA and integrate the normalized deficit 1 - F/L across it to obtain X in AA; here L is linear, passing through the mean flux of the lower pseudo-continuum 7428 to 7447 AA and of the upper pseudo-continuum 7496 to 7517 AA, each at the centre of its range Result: 1.3 AA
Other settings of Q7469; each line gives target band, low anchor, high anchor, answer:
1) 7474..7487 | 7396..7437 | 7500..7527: 0.5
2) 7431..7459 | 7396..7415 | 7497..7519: -0.7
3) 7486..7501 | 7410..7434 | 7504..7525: 0.7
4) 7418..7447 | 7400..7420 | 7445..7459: -0.9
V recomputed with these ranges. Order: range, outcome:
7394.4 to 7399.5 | 8.25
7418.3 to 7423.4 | 8.17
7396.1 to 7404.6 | 8.12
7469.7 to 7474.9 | 8.18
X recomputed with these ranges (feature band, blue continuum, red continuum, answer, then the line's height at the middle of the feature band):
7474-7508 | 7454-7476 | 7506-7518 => 0.4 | 8.59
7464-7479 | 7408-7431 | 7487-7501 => 0.3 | 8.35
